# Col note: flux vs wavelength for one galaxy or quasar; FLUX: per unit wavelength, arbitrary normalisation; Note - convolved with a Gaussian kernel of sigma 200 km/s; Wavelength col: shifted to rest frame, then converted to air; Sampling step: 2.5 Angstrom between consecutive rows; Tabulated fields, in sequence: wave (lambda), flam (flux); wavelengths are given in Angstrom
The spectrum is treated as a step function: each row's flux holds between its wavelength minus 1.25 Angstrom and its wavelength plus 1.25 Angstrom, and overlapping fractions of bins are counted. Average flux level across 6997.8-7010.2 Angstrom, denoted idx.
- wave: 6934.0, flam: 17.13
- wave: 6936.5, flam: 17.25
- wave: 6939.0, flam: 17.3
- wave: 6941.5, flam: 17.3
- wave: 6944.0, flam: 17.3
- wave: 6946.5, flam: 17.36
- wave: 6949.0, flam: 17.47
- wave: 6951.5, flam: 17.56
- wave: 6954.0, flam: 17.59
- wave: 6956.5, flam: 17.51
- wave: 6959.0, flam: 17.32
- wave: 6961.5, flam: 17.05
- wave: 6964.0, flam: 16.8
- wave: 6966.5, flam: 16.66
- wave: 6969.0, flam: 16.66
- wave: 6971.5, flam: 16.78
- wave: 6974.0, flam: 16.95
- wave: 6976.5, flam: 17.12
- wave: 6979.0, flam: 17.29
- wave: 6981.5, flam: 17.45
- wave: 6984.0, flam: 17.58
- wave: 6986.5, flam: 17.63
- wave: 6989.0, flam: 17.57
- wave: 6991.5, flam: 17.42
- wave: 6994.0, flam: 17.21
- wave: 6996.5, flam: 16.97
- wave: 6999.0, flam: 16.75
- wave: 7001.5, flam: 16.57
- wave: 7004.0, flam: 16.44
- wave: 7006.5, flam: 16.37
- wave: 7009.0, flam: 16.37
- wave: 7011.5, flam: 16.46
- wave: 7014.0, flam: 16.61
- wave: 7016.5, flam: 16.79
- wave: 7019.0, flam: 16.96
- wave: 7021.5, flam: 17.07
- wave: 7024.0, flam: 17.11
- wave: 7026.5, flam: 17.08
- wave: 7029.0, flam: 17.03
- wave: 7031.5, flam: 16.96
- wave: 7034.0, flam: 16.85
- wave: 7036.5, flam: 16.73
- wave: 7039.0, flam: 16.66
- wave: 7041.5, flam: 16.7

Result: 16.5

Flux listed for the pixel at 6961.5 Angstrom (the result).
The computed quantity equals 17.05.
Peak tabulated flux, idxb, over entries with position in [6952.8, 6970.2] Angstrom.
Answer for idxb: 17.59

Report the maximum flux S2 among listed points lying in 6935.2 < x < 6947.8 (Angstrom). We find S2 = 17.36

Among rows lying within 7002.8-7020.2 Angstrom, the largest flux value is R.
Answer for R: 16.96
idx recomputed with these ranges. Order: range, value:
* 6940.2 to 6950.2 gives 17.4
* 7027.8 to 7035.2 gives 16.9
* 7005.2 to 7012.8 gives 16.4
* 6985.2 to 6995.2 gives 17.5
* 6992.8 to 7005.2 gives 16.8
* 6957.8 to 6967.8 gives 17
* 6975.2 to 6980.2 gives 17.2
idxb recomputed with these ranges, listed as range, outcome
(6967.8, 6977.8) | 17.12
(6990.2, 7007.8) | 17.42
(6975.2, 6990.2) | 17.63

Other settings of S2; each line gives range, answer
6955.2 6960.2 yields 17.51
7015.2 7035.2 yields 17.11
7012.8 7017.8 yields 16.79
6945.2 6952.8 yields 17.56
